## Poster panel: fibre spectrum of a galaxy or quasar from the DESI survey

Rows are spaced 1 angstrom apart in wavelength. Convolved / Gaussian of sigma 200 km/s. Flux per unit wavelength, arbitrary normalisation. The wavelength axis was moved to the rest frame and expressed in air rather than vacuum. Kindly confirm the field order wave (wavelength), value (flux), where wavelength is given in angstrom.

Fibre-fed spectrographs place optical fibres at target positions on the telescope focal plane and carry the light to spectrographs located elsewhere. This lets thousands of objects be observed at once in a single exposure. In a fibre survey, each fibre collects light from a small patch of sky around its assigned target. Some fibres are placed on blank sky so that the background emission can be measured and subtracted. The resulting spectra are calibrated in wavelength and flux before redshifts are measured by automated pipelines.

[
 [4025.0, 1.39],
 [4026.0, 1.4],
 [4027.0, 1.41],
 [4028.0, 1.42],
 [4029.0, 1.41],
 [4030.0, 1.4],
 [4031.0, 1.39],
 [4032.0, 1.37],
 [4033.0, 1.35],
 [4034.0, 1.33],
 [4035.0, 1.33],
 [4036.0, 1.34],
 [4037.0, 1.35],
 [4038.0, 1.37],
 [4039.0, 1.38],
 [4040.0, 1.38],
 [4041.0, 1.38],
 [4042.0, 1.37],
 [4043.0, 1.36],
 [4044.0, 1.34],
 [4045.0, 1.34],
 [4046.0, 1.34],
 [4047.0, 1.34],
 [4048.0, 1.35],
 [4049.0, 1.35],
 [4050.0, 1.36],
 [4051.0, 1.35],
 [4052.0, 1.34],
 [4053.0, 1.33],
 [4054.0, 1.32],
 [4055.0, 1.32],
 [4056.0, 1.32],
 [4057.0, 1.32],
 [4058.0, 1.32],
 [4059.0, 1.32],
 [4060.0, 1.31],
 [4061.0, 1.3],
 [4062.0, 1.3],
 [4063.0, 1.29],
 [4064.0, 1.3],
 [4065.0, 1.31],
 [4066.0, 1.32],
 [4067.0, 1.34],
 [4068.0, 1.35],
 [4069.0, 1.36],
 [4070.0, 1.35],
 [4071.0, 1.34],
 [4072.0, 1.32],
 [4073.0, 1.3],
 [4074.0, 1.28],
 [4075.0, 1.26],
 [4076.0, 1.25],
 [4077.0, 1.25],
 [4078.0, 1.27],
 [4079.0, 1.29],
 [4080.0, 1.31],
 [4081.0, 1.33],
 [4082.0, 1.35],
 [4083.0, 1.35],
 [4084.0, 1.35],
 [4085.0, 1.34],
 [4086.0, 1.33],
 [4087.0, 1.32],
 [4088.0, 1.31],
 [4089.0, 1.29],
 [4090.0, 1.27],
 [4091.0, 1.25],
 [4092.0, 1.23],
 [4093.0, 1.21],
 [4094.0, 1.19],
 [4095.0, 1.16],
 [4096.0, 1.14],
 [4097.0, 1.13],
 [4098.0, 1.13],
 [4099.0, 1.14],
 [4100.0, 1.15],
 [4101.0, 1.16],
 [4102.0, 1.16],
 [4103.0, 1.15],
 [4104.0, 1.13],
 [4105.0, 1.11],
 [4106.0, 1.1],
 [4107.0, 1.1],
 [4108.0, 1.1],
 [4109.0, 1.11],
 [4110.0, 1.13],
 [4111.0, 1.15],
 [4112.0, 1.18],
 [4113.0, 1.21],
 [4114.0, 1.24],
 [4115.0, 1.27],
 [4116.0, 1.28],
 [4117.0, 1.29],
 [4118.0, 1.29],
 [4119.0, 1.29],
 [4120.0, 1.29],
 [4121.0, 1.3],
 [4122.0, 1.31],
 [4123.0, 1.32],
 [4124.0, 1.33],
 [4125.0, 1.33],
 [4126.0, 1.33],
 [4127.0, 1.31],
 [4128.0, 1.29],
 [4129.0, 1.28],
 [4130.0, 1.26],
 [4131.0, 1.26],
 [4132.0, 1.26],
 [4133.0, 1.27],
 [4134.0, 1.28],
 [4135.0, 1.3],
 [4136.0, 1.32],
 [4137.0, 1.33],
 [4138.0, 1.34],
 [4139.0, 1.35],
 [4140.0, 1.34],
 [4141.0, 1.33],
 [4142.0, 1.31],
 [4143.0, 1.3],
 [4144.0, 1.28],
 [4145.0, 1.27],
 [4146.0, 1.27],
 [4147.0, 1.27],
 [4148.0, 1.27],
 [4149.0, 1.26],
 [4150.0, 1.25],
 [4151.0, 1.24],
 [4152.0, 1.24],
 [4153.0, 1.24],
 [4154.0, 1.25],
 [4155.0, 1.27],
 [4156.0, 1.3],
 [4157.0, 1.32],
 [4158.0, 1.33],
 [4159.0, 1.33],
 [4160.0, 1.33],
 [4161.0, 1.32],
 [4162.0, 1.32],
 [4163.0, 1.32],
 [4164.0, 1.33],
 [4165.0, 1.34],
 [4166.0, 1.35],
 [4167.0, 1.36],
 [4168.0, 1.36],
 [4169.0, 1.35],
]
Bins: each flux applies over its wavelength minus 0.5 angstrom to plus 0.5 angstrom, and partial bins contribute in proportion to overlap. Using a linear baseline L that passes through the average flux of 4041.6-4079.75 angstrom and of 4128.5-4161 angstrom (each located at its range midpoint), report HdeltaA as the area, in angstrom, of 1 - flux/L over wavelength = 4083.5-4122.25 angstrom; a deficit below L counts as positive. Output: 2.8 angstrom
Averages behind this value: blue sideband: 1.32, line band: 1.21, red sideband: 1.29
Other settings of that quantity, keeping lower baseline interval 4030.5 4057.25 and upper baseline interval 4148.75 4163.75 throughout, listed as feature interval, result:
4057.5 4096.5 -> 1.11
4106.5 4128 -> 1.03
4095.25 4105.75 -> 1.43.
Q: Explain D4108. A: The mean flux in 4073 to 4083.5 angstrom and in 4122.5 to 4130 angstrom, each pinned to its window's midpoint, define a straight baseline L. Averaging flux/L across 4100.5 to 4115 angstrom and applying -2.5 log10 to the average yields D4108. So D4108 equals 0.14 mag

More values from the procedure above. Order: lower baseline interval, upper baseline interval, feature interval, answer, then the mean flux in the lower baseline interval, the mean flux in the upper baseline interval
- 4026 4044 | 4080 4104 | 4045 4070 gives -0.01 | 1.37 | 1.24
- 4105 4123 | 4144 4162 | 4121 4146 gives -0.05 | 1.21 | 1.28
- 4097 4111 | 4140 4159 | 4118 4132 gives -0.09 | 1.13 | 1.28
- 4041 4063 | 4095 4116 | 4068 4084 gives -0.05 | 1.33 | 1.15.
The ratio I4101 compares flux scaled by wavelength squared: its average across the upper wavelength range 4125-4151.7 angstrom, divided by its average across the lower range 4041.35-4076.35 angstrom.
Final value 1.01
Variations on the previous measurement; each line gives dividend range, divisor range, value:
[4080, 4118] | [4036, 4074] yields 0.93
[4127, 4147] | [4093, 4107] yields 1.15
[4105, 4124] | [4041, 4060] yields 0.94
